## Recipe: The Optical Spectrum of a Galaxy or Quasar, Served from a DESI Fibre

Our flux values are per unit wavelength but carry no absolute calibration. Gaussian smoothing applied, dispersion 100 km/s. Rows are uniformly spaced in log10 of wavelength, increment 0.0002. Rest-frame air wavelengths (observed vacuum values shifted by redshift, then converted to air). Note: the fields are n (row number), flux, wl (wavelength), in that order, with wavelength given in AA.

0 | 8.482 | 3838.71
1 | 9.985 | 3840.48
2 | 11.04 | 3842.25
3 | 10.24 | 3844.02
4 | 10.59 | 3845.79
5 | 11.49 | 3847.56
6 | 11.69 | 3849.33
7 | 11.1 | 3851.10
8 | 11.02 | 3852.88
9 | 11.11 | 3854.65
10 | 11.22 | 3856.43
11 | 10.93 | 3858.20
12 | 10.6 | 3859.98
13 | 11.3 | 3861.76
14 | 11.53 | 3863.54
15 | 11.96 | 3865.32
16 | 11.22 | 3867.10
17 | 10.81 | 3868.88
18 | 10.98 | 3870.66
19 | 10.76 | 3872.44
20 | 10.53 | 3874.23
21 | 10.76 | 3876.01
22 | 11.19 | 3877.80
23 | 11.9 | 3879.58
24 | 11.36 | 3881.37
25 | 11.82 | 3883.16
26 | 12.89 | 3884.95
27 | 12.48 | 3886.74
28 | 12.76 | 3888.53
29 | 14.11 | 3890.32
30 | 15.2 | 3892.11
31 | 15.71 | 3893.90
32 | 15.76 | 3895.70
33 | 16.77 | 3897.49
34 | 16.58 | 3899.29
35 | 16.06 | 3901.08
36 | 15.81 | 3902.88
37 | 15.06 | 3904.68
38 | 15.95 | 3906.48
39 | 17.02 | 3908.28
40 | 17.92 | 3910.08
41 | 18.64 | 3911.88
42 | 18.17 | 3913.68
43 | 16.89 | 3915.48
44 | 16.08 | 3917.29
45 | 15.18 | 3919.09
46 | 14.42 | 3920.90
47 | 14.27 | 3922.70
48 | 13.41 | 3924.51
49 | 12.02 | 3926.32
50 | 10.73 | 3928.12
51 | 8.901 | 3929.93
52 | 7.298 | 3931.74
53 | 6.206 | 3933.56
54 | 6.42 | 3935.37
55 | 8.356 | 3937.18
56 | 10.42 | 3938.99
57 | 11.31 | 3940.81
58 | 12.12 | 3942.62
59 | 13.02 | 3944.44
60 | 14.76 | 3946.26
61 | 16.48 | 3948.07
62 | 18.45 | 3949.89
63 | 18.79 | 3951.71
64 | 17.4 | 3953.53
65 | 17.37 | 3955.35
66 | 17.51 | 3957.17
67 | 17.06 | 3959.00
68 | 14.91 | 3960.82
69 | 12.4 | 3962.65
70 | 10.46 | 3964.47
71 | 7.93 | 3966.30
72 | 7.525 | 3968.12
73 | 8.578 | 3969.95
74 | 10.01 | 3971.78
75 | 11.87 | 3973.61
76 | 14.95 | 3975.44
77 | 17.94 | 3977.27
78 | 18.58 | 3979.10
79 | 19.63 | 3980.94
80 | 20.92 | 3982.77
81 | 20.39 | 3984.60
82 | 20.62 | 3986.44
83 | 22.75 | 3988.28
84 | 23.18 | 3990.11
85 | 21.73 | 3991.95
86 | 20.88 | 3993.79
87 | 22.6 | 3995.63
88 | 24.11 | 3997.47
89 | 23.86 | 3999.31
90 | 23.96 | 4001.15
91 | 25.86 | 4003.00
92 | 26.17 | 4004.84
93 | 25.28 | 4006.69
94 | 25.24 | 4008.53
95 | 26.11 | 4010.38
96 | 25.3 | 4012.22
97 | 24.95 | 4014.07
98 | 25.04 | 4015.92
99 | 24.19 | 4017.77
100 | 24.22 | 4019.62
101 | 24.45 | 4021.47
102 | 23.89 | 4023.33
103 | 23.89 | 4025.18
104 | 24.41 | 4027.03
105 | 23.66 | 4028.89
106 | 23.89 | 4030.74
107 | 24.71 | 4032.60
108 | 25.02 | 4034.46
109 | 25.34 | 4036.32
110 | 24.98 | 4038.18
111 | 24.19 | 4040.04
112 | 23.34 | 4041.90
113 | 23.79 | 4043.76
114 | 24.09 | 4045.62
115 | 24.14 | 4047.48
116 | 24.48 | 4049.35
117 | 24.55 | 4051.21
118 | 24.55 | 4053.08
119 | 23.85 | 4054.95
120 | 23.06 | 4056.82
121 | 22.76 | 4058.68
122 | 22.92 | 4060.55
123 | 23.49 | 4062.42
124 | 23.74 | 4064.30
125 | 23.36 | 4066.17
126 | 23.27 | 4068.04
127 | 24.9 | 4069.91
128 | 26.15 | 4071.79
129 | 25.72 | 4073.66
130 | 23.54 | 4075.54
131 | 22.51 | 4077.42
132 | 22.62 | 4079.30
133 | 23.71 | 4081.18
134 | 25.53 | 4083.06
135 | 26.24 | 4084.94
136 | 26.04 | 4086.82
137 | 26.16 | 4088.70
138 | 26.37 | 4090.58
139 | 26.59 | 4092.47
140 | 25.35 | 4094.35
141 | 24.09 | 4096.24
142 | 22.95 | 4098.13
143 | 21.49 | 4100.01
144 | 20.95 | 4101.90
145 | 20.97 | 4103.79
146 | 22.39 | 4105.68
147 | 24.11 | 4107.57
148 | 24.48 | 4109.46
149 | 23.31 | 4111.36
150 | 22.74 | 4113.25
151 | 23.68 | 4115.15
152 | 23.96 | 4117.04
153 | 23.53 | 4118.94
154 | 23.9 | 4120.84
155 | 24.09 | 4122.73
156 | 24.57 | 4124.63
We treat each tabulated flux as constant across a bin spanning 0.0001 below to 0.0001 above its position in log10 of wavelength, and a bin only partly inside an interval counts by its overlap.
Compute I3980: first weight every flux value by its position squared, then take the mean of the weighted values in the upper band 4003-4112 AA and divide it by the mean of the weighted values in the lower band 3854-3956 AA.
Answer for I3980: 2.0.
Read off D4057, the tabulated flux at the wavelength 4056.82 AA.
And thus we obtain 23.06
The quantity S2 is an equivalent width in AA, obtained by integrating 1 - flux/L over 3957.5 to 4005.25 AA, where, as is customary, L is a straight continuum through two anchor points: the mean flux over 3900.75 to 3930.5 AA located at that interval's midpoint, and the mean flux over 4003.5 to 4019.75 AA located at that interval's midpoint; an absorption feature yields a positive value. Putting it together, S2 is 9.4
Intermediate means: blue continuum 15.1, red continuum 25.2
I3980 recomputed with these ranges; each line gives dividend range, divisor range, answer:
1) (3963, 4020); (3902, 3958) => 1.47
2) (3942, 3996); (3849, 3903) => 1.37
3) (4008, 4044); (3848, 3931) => 1.97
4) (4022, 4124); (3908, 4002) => 1.64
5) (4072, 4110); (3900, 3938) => 1.94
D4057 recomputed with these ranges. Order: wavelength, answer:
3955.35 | 17.37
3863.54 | 11.53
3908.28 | 17.02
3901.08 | 16.06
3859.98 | 10.6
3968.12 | 7.525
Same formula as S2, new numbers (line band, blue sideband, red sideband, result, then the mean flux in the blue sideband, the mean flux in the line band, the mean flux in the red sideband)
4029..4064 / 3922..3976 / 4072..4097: -4.3 AA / 12.3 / 24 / 25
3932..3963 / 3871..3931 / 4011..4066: 7.1 AA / 14.1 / 13.6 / 24.2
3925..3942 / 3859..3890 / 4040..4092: 6.8 AA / 11.5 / 9.23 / 24.3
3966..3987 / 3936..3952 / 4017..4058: 2.8 AA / 13.4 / 15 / 24.2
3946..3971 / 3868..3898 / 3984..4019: 6.9 AA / 12.6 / 14.2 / 23.8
